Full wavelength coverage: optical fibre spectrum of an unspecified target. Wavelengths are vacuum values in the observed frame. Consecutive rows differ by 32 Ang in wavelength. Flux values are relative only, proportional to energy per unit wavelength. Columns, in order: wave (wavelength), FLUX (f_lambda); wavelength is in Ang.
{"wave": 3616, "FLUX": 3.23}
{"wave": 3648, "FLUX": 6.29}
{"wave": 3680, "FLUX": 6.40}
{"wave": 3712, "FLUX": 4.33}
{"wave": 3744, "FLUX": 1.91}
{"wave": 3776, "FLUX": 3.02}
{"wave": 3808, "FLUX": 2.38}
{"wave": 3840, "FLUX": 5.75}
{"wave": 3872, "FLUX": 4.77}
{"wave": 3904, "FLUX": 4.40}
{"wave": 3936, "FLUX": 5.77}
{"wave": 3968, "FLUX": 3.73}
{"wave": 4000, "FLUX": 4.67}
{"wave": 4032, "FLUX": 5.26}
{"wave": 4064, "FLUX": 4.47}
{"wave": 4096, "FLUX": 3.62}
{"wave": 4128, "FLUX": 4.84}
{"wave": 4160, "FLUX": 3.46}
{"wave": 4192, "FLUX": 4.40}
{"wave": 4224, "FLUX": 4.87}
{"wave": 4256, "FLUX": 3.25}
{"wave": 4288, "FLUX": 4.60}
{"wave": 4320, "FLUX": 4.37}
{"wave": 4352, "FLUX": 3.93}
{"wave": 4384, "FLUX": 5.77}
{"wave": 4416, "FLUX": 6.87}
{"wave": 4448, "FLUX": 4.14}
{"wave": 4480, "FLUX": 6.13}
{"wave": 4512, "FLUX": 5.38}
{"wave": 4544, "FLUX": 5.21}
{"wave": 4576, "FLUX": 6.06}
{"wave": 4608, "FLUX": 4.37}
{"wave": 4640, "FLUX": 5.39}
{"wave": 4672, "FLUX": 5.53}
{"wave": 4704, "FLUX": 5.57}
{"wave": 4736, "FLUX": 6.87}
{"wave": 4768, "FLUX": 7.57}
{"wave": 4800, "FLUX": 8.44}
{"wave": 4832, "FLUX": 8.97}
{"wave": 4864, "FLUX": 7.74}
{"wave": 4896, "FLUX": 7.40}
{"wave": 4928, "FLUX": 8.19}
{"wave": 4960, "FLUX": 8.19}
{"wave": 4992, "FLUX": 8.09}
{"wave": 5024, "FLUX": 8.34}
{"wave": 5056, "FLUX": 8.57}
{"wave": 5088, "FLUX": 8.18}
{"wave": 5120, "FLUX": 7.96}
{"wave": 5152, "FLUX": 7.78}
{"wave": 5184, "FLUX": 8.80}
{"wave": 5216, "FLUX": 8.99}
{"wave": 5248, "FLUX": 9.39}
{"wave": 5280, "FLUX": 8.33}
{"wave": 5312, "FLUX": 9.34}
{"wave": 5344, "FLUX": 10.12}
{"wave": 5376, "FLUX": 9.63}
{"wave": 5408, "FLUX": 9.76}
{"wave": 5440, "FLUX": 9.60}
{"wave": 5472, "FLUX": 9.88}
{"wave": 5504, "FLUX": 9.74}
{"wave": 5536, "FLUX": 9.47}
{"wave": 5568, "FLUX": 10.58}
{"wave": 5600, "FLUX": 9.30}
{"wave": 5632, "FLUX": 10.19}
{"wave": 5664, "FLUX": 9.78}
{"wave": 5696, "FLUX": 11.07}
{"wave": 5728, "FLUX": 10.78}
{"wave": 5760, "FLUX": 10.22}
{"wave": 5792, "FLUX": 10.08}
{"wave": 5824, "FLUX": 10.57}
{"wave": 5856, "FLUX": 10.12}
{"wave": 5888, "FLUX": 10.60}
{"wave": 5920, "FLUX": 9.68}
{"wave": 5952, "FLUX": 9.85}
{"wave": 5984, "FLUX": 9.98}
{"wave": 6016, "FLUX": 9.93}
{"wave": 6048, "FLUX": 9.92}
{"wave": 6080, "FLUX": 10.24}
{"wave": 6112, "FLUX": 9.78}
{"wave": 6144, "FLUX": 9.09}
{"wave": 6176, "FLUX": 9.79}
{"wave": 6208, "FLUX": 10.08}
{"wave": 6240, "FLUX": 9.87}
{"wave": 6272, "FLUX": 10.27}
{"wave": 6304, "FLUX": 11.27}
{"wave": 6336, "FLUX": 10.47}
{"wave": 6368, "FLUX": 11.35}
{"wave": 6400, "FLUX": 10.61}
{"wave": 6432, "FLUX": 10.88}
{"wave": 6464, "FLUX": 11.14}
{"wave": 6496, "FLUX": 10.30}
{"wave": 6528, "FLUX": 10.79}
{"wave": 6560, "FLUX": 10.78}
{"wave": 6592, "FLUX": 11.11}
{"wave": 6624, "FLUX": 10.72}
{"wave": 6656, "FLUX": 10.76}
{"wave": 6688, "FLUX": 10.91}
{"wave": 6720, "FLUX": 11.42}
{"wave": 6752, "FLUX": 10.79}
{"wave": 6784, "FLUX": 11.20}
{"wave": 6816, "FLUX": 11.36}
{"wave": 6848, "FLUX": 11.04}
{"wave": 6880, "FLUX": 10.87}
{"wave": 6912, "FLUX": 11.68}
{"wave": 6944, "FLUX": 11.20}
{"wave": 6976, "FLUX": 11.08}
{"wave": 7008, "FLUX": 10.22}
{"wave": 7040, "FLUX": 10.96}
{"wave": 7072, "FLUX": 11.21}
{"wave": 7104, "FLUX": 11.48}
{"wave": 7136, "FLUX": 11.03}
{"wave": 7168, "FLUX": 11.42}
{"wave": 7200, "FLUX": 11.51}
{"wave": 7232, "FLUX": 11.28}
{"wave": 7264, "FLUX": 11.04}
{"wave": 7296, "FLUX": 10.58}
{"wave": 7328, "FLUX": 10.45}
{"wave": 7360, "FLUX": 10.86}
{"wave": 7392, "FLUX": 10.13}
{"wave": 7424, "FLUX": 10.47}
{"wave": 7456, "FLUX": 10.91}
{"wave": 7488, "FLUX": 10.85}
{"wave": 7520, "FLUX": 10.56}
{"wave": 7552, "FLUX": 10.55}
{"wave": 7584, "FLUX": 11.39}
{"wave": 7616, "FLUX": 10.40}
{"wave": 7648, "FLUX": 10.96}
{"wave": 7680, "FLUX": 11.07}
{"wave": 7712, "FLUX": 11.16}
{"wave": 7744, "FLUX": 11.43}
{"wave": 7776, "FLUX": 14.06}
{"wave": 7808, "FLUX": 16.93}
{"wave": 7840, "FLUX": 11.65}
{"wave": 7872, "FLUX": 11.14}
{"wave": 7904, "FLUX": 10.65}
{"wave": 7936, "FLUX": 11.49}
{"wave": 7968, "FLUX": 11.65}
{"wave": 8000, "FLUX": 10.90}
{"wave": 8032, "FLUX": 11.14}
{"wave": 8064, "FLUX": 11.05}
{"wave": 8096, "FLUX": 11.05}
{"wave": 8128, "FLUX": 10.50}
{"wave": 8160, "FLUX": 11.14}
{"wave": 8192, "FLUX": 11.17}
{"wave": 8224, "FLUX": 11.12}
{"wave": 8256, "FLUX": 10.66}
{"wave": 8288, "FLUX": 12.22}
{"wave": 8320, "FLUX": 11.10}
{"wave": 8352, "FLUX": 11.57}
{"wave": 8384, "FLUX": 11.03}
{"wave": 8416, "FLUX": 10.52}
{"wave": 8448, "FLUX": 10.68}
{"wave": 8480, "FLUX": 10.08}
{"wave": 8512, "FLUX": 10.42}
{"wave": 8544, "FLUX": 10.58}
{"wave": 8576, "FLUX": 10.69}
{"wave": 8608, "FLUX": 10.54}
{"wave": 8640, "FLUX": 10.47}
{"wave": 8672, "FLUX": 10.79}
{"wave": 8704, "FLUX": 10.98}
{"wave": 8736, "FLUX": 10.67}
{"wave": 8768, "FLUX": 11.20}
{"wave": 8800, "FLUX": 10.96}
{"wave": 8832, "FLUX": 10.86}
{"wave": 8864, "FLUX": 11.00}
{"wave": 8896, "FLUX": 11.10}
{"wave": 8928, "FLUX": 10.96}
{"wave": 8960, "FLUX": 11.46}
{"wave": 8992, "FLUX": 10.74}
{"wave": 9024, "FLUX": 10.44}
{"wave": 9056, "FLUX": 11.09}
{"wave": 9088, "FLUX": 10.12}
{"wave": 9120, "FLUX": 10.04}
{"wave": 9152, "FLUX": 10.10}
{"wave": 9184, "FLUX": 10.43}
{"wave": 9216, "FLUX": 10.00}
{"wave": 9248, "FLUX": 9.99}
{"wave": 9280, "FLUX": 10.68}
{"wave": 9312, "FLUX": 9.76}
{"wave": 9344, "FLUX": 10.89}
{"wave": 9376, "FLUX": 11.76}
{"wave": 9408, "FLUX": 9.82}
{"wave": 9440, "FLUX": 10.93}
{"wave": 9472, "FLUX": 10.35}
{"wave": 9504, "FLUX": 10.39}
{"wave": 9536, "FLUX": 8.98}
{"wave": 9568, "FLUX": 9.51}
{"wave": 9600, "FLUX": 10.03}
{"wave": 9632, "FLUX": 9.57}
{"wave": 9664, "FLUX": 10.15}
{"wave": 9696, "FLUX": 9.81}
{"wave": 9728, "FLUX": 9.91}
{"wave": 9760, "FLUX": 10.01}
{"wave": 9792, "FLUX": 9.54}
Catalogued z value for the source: 0.187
